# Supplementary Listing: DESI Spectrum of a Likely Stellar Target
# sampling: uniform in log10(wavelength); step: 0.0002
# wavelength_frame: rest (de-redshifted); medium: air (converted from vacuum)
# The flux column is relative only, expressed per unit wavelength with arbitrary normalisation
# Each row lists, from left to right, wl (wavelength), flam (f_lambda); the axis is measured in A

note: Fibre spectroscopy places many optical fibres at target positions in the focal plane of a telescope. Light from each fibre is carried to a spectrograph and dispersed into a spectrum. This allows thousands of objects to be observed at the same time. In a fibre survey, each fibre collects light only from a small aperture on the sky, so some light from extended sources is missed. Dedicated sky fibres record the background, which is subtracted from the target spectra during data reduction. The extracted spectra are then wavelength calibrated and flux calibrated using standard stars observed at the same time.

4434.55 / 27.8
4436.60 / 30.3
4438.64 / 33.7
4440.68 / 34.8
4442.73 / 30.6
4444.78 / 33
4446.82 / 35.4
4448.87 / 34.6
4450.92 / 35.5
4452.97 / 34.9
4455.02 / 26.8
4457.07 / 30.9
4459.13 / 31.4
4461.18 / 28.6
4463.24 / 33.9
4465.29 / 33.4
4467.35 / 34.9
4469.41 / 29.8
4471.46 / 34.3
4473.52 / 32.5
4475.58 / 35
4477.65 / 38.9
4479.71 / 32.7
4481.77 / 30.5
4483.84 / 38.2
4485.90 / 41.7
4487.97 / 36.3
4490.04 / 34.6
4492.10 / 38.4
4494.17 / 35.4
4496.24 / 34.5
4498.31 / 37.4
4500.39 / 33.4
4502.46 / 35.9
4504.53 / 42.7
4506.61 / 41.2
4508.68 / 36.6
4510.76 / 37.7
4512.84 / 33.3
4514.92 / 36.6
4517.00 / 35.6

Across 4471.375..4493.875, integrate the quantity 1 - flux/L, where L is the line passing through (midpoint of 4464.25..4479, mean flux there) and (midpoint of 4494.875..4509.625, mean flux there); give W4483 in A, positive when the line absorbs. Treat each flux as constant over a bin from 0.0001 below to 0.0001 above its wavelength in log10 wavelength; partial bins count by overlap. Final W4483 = -0.33 A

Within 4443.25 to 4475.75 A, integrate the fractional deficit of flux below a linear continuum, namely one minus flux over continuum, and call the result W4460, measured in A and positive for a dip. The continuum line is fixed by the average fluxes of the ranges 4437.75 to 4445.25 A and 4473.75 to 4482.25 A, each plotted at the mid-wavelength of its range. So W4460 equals 0.9 A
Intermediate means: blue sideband 33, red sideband 34.3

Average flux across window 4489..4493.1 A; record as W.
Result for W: 36.5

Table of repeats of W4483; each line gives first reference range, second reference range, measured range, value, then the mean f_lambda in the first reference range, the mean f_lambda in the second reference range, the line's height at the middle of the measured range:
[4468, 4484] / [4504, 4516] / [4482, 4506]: -0.7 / 33.8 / 37.8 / 35.9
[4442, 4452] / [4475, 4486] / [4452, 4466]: 1.3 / 33.9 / 35.7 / 34.6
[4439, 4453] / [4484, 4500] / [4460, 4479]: 1.1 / 34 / 36.8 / 35.5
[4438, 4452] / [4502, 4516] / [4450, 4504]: 2.4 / 34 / 37.8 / 35.9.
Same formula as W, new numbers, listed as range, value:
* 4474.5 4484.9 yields 35.1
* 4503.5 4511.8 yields 39.5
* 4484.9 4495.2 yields 37.3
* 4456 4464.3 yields 31.2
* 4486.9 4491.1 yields 35.5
